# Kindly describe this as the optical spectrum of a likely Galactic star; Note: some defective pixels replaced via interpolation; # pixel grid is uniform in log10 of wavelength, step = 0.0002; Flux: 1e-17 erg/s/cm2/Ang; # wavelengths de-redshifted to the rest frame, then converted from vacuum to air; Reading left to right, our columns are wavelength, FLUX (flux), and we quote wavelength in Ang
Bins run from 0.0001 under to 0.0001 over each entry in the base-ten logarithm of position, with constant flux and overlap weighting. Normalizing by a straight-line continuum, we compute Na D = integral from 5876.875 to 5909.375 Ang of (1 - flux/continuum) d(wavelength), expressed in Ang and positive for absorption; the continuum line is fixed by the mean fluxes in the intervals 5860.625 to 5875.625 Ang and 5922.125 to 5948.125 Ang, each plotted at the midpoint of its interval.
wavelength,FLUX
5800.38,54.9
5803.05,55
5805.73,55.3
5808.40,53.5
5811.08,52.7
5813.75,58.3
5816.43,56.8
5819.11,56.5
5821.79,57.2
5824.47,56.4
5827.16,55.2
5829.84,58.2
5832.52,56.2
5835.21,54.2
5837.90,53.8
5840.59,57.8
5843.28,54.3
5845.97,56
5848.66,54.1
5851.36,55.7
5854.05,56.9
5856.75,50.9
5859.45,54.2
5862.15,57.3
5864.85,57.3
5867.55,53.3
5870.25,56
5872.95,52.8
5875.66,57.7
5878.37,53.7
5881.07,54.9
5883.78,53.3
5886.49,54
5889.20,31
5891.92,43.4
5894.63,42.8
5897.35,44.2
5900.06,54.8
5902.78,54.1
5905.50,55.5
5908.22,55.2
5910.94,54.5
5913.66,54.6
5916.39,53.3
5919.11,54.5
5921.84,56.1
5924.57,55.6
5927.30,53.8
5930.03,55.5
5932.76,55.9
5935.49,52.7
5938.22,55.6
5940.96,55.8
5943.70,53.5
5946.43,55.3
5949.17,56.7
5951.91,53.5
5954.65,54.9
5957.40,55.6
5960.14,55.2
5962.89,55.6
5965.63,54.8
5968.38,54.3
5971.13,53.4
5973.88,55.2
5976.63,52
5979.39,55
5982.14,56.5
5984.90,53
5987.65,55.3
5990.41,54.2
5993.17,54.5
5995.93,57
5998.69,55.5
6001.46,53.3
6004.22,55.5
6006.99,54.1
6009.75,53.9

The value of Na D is 3.3 Ang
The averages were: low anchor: 55.5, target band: 49.7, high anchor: 54.9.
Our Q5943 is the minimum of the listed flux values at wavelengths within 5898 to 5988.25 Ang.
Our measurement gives 52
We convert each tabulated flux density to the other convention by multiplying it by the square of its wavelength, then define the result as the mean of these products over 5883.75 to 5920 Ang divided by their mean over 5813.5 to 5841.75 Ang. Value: 0.9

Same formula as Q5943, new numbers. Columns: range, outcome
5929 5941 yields 52.7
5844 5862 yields 50.9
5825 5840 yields 53.8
